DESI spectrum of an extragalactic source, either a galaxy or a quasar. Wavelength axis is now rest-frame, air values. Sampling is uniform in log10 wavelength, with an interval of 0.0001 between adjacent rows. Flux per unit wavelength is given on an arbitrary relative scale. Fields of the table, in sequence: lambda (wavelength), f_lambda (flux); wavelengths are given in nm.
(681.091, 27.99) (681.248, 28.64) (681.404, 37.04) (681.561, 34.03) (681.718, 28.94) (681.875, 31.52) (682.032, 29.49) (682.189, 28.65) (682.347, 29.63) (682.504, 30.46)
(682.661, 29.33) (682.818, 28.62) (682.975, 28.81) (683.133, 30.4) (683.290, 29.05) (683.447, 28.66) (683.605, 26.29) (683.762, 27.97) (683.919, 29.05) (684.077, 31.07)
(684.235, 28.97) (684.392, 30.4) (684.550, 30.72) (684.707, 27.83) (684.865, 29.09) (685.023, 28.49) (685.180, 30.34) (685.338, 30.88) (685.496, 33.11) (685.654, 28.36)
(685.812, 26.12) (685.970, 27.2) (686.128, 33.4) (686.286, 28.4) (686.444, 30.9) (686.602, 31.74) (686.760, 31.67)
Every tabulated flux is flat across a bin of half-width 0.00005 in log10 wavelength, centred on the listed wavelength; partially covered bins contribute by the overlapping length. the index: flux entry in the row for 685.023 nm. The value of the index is 28.49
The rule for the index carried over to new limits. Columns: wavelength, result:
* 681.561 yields 34.03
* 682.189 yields 28.65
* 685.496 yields 33.11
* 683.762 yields 27.97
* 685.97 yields 27.2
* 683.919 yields 29.05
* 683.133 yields 30.4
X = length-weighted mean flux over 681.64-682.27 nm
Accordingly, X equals 29.6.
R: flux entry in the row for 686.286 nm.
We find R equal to 28.4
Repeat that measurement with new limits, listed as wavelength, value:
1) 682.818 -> 28.62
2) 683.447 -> 28.66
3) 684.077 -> 31.07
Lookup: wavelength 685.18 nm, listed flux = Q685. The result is 30.34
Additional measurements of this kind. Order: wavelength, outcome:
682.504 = 30.46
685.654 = 28.36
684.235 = 28.97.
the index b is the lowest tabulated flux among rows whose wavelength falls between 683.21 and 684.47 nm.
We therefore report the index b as 26.29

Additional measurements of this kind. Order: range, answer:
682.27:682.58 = 29.63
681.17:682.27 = 28.64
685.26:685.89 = 26.12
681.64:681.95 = 28.94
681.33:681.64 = 34.03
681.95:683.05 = 28.62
